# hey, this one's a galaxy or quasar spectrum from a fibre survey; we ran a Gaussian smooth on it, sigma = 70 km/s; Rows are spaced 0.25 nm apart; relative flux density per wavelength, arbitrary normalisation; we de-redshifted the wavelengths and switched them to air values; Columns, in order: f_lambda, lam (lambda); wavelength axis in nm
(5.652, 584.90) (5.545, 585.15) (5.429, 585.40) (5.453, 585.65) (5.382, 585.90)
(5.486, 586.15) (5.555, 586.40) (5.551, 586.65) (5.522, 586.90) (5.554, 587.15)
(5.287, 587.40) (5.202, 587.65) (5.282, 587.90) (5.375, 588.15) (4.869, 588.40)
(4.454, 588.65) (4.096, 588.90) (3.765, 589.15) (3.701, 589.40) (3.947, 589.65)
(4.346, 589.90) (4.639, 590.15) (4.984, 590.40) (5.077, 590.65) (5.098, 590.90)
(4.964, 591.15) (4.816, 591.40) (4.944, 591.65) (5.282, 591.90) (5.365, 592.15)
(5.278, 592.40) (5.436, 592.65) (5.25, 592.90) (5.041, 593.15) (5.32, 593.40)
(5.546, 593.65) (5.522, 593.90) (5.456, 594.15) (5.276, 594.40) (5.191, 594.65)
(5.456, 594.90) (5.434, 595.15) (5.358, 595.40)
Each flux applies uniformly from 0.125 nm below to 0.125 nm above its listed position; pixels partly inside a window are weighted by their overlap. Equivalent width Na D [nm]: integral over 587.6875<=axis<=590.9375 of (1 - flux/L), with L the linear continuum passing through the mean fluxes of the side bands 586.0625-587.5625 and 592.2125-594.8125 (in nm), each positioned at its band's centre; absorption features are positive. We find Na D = 0.50 nm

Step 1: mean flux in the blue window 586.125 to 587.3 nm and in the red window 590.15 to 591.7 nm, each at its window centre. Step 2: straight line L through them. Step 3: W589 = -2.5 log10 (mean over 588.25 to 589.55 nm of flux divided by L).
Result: 0.24 mag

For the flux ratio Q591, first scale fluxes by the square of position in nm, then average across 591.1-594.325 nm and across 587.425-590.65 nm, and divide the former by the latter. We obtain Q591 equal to 1.2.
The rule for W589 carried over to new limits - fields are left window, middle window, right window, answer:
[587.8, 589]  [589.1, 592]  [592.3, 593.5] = 0.09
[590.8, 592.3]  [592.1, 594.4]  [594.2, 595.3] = -0.03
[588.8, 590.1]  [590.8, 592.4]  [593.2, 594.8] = -0.10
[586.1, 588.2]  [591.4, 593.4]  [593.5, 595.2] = 0.04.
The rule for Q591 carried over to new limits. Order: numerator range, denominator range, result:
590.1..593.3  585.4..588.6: 0.97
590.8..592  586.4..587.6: 0.93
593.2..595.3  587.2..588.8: 1.08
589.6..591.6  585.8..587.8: 0.89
